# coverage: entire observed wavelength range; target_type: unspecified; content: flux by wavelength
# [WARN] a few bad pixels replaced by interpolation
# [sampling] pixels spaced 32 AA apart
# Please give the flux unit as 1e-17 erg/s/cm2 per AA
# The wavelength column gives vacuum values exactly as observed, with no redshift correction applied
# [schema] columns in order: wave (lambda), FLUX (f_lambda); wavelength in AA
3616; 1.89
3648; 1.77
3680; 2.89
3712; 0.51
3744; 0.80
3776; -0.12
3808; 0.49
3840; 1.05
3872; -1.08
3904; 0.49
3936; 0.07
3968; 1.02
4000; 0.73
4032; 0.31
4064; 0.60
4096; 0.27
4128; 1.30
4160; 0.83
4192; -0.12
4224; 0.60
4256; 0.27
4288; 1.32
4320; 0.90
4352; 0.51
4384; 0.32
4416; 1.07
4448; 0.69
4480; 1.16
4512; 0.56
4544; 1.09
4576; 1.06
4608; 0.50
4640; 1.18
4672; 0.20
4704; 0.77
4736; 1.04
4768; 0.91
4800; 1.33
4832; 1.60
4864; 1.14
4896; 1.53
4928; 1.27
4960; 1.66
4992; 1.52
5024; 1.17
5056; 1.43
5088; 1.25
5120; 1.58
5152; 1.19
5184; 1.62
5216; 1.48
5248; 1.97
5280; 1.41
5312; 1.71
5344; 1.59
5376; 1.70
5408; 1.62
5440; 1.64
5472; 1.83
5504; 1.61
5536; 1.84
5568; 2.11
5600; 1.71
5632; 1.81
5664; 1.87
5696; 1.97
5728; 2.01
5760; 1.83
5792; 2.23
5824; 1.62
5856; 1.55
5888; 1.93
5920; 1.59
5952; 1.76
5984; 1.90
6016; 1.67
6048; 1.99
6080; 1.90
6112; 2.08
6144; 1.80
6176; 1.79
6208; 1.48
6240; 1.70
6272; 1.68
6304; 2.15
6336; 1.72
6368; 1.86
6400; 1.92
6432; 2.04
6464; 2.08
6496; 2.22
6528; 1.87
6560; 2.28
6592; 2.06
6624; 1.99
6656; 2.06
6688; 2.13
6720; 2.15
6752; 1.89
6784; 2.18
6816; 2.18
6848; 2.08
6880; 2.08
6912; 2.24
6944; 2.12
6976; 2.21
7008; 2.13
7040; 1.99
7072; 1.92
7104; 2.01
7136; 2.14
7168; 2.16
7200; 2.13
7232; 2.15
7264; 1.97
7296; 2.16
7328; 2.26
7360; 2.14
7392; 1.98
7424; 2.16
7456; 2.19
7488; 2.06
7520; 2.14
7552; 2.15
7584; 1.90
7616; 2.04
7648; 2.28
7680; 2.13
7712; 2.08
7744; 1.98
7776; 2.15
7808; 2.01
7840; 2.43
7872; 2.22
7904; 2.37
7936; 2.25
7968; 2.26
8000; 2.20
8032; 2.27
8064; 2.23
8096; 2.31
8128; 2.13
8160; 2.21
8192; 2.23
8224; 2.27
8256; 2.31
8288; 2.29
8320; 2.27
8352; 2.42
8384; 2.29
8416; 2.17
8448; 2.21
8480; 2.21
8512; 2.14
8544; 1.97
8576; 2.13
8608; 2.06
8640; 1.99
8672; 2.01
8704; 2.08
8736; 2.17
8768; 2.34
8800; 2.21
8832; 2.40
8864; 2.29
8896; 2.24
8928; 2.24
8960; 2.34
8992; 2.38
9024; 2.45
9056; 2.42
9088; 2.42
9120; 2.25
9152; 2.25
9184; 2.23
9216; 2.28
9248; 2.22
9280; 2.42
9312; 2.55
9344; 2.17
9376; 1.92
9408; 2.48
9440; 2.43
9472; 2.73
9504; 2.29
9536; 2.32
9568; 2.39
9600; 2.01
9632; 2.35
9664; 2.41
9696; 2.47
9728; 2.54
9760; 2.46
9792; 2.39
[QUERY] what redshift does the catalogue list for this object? 0.20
